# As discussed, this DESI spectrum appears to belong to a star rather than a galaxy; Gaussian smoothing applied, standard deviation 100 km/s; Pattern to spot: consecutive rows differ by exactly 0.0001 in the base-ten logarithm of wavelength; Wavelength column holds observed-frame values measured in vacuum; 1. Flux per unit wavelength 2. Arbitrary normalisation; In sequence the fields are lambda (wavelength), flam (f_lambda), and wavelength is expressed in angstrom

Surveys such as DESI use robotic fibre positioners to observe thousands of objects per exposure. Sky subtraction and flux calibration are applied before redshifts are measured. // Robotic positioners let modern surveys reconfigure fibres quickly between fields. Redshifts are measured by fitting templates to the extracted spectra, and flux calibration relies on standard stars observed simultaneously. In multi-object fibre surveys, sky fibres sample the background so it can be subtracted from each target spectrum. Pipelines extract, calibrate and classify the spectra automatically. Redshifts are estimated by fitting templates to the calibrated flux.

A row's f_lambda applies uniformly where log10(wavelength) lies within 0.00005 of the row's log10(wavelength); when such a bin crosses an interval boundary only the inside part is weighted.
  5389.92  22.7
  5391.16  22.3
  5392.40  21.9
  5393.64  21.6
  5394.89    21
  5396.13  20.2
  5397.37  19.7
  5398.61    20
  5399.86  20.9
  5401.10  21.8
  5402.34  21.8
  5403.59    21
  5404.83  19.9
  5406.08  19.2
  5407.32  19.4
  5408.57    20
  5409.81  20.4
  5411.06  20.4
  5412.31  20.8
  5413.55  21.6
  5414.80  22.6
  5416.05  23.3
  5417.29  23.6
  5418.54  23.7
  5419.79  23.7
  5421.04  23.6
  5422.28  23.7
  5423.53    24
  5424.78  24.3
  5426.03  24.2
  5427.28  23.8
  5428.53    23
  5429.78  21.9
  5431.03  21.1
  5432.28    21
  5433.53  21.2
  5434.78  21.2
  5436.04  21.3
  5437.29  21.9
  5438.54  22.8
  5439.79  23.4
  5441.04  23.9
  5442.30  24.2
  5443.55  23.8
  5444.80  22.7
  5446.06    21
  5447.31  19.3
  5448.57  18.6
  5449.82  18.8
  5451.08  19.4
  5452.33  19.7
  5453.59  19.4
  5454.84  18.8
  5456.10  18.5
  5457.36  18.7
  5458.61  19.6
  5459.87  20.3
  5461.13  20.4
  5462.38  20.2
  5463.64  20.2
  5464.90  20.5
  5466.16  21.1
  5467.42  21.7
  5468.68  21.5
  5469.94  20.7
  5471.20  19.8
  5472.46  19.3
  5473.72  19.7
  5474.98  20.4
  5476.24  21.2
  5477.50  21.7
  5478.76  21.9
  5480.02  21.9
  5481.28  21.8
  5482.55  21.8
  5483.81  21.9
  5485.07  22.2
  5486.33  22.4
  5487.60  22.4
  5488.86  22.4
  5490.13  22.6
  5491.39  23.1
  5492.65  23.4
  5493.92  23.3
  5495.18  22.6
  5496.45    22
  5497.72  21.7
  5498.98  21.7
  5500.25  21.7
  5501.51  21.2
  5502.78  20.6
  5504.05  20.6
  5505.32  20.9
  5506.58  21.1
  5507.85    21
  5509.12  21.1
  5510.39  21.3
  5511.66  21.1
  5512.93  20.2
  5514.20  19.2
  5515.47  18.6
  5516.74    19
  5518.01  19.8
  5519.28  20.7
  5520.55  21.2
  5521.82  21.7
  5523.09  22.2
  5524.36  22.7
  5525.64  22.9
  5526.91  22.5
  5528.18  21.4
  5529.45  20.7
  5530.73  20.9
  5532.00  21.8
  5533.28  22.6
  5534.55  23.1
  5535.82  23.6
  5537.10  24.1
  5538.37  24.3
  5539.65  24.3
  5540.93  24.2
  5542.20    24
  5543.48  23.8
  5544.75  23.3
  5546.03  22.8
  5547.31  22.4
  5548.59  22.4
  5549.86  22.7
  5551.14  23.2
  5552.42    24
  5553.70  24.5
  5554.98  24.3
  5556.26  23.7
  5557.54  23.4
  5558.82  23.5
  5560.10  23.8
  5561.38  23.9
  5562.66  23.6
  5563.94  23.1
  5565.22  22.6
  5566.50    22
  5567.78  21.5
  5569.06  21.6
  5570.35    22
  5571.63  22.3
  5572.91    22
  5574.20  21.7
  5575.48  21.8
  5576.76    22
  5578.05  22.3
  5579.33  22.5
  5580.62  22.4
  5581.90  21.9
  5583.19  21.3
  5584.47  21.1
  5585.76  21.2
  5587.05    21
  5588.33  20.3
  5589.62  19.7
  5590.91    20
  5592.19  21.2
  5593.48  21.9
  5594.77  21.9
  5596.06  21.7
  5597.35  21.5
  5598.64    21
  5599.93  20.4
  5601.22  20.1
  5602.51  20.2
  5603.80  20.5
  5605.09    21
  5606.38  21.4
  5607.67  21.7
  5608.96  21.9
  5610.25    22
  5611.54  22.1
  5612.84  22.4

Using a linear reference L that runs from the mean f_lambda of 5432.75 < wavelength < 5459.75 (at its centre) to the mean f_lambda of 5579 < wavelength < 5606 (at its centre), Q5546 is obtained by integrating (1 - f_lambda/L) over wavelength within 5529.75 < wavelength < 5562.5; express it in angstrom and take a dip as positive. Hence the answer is -3.7 angstrom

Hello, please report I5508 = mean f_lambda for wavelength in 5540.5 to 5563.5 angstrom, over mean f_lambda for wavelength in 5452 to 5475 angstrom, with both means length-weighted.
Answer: 1.18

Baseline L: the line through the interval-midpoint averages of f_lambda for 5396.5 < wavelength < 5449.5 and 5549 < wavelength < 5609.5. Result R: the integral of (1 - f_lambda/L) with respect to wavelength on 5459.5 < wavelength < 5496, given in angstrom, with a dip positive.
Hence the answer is 0.73 angstrom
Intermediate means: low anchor 21.9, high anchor 22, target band 21.5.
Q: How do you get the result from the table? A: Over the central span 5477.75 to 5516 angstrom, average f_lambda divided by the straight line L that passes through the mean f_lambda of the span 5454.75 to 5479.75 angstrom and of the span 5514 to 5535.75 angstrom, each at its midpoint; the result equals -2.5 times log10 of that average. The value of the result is -0.04 mag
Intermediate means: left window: 20.4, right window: 21.3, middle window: 21.6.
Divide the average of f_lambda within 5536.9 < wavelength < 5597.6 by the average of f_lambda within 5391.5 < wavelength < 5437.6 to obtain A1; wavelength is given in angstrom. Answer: 1.0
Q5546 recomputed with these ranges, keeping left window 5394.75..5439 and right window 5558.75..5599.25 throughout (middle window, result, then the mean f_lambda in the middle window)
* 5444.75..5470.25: 2.1 angstrom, 20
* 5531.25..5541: -0.7 angstrom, 23.4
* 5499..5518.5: 1.2 angstrom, 20.5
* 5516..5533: 0.4 angstrom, 21.4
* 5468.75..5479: 0.6 angstrom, 20.6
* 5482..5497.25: -0.5 angstrom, 22.5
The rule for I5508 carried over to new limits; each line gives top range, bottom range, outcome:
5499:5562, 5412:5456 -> 1.01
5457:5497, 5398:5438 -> 0.98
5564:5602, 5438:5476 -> 1.04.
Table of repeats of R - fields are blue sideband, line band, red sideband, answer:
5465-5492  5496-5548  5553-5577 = 0.84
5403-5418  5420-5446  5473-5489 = -1.95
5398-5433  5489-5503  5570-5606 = -0.37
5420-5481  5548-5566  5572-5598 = -1.71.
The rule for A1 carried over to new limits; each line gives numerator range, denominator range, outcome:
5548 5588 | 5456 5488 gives 1.08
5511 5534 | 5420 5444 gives 0.92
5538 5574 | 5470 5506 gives 1.07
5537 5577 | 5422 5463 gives 1.08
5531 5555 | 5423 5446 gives 1.03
